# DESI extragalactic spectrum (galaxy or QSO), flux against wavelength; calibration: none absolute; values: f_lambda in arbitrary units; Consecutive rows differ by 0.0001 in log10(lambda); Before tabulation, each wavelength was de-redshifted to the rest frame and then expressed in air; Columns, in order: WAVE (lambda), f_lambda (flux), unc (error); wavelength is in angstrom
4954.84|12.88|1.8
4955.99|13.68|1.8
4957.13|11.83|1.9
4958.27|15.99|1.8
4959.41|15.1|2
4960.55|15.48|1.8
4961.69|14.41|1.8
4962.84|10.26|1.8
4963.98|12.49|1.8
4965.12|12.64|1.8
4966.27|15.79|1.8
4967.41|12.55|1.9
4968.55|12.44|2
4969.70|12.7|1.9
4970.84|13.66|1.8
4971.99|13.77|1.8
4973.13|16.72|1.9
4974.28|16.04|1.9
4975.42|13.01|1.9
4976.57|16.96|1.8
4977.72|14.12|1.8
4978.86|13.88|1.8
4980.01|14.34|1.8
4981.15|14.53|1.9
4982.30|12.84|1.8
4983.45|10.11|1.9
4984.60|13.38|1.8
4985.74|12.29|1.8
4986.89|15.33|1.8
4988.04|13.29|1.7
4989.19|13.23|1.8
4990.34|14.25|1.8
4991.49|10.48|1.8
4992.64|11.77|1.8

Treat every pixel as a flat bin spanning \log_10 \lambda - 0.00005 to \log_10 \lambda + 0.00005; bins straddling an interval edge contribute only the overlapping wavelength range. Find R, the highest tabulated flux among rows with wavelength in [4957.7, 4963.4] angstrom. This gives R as 15.99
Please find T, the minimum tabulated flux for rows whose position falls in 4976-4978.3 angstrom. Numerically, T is 14.12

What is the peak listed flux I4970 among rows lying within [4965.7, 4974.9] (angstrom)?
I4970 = 16.72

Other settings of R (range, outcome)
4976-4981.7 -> 16.96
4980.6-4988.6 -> 15.33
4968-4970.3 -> 12.7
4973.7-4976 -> 16.04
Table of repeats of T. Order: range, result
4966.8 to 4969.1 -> 12.44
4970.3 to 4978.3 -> 13.01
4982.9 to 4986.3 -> 10.11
